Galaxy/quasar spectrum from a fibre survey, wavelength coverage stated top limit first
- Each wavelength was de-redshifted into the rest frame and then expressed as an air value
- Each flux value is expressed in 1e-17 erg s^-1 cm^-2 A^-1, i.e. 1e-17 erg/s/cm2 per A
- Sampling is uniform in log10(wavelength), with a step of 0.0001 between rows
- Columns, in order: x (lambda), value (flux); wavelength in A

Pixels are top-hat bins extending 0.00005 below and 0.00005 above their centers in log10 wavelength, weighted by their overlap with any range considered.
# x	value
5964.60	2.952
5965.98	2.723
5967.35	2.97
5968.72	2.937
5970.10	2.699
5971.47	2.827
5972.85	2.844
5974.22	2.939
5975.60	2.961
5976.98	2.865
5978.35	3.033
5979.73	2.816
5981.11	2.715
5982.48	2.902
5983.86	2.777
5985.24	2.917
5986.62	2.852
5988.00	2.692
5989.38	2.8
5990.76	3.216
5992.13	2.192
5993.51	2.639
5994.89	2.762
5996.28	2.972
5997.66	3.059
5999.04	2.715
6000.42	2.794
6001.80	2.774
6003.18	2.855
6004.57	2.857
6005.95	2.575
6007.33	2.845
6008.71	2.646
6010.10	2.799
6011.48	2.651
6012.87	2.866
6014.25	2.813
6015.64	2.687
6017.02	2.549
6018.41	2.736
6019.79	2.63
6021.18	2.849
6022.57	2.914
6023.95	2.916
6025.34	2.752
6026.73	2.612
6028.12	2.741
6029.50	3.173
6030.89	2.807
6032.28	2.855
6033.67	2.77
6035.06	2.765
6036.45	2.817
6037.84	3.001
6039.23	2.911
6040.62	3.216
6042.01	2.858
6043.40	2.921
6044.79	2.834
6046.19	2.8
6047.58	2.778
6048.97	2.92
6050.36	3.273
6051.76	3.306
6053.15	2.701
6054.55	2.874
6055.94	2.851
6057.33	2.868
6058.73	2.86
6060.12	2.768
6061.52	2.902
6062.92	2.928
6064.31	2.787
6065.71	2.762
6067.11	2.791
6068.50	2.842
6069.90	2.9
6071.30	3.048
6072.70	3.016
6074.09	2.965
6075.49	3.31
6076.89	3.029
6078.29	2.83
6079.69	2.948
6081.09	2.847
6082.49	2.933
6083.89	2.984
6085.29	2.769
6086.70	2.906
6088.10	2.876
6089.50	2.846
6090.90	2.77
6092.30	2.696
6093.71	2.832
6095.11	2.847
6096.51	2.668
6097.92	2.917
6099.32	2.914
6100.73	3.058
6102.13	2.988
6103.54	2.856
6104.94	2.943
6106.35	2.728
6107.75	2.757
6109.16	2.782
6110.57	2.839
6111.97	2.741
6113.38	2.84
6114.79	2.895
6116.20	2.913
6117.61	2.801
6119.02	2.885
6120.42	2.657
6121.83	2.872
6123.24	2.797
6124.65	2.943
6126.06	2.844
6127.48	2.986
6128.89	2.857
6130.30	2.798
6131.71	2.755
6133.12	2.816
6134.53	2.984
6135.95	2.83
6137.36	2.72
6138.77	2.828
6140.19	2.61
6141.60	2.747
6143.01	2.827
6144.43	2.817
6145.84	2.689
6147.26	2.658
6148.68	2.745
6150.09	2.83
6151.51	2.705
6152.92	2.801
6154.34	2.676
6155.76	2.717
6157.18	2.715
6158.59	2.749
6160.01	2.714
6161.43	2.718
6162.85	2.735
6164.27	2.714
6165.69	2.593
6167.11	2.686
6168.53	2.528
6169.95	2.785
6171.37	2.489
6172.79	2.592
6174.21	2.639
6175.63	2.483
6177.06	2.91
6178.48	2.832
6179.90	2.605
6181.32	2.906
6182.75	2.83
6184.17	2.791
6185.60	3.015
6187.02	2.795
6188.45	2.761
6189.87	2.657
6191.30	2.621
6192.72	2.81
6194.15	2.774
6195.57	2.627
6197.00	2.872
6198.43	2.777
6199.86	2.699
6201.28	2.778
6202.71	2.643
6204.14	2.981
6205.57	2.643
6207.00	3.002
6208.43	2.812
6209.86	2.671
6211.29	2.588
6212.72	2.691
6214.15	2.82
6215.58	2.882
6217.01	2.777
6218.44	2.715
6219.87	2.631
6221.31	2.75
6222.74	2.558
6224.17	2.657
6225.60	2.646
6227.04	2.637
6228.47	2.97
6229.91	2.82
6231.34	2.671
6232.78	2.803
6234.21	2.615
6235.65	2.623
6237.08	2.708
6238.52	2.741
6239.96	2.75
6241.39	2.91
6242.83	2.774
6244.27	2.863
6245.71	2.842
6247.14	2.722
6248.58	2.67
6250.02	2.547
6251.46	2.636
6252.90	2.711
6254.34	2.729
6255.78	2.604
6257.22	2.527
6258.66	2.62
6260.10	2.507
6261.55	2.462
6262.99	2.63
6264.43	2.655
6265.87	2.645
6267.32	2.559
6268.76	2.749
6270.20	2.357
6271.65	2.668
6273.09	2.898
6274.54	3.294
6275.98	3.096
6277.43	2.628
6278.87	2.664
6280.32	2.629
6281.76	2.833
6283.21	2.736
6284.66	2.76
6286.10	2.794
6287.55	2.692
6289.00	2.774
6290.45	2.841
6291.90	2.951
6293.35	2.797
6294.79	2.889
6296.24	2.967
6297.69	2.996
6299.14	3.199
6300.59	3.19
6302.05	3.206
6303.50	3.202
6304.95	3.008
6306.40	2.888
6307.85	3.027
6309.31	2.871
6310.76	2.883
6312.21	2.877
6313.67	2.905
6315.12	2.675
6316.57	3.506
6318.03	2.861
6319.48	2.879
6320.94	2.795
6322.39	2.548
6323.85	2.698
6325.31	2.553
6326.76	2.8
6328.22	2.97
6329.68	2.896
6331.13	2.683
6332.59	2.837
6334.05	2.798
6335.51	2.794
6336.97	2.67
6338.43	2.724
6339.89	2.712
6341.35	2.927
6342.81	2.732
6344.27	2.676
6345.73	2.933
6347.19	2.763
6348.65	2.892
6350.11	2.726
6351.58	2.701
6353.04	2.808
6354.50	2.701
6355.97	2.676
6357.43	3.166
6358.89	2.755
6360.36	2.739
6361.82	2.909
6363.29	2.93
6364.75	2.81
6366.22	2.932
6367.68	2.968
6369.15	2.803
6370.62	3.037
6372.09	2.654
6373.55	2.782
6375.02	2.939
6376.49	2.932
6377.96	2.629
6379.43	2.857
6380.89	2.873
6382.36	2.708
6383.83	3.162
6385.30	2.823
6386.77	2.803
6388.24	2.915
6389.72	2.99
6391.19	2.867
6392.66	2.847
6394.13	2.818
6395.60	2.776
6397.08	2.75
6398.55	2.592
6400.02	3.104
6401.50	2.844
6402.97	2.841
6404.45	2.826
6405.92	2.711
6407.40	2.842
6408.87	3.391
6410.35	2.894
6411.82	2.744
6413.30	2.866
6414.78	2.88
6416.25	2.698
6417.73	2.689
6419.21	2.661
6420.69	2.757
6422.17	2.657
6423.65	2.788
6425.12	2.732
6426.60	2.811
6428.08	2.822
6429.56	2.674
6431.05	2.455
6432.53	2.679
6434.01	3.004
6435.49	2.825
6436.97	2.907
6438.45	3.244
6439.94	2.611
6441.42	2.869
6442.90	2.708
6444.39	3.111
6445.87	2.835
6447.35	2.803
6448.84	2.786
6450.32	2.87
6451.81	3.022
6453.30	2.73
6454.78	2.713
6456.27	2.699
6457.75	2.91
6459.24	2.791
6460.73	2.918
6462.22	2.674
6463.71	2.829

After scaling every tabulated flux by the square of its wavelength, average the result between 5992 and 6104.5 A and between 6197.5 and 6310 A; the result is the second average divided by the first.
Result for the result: 1.04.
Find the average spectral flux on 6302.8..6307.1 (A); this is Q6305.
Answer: 3.04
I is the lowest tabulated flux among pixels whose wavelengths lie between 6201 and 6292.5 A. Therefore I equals 2.357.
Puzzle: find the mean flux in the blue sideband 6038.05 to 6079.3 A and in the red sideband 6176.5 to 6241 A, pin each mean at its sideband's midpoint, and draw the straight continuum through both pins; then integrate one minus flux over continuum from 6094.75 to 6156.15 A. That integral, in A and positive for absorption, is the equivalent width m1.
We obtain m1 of 0.7 A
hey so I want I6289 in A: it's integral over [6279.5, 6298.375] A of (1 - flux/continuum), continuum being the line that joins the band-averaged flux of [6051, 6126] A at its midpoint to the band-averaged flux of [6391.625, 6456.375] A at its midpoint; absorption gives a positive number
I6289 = 0.1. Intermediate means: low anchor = 2.88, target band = 2.82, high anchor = 2.82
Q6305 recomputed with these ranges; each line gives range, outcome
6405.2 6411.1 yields 2.96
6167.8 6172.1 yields 2.6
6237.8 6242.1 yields 2.8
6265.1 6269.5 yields 2.65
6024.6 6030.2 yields 2.82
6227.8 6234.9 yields 2.77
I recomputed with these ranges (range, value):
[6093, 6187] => 2.483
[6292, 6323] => 2.548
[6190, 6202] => 2.621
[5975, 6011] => 2.192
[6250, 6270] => 2.462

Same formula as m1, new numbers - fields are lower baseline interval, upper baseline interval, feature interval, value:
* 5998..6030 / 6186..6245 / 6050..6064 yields -0.78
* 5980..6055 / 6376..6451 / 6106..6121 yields 0.11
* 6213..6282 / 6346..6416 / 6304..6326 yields -0.69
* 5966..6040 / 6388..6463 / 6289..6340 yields -1.26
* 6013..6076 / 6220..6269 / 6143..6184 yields 0.72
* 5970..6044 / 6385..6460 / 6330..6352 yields 0.37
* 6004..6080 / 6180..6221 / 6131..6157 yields 0.35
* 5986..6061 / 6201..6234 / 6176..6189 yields -0.29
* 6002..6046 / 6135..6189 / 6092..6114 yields -0.59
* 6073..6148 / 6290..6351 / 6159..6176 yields 1.26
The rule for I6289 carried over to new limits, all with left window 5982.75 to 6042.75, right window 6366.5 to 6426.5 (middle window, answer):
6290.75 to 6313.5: -1.30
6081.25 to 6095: -0.16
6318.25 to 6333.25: 0.33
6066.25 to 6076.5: -0.62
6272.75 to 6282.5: -0.12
